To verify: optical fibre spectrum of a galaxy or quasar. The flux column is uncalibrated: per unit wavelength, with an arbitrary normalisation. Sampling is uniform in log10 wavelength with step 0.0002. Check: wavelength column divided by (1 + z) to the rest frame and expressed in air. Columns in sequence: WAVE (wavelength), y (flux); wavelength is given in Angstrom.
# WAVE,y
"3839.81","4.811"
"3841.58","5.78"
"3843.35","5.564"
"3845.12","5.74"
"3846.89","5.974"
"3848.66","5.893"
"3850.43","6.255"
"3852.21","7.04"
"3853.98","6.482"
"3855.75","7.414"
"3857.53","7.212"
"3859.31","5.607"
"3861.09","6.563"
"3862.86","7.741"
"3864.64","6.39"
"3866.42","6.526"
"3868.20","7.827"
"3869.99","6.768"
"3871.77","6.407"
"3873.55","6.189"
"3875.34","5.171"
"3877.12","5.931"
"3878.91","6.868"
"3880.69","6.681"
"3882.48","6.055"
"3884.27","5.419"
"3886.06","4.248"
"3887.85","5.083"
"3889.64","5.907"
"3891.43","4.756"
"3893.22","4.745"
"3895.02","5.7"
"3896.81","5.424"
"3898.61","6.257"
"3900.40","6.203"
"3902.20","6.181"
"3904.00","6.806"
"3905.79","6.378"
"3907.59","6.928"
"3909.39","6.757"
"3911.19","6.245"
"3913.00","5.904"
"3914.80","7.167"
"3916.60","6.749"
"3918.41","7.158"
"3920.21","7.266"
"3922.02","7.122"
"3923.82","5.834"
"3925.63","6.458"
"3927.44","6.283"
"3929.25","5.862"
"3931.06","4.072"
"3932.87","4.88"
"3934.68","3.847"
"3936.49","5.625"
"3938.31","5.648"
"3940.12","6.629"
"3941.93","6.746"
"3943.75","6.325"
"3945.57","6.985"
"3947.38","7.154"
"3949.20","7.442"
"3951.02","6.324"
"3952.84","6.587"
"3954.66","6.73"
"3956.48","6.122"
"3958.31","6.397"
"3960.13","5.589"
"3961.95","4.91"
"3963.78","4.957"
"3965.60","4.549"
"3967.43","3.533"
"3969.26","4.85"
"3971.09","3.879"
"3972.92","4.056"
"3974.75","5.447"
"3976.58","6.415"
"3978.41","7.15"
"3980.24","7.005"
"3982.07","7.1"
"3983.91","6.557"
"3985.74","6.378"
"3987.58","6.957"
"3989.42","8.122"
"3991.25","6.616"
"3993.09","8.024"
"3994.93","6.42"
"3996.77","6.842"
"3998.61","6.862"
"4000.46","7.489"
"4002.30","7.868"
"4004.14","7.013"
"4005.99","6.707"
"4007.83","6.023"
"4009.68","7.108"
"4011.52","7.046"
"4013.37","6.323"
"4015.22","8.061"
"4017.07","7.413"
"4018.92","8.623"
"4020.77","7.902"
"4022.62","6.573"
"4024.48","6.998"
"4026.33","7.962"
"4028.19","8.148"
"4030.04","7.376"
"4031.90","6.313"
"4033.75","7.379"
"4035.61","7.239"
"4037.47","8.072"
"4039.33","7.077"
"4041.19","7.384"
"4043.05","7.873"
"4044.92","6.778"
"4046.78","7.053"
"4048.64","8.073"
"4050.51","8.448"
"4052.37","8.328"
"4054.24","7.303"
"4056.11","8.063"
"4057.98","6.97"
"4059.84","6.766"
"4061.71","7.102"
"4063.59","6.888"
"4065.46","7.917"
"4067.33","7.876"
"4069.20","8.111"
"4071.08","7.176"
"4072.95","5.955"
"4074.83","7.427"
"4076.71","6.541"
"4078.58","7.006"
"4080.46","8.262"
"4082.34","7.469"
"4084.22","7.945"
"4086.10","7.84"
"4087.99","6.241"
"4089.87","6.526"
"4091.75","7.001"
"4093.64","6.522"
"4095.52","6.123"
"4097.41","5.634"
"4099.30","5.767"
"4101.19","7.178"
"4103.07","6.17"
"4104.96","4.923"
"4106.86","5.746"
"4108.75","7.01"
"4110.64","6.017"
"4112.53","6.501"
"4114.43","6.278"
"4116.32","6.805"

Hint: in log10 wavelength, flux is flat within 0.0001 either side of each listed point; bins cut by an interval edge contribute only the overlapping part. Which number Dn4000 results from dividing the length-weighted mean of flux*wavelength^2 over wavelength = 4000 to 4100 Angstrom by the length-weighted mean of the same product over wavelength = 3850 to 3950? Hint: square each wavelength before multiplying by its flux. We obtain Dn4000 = 1.3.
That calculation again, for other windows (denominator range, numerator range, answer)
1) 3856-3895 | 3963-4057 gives 1.21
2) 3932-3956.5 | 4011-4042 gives 1.24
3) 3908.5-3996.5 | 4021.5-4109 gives 1.22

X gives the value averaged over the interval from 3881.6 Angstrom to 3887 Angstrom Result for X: 5.23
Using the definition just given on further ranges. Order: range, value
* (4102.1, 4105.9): 5.58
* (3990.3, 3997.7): 6.99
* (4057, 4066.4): 7.14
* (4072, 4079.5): 6.74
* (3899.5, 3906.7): 6.4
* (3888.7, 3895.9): 5.27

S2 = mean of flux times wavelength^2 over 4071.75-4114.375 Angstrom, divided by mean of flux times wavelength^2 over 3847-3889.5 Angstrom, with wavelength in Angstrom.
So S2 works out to 1.17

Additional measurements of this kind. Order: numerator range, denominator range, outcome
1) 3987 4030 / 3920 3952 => 1.23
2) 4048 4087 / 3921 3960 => 1.30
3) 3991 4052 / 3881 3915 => 1.32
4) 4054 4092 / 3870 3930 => 1.29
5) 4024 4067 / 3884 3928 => 1.31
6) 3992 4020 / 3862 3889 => 1.24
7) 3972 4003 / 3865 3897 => 1.22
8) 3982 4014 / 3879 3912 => 1.24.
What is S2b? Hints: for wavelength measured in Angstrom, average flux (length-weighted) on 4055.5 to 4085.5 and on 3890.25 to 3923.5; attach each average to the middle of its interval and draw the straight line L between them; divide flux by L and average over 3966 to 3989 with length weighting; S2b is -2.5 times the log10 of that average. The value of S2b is 0.17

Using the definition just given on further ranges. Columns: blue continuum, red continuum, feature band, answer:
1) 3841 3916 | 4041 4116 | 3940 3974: 0.13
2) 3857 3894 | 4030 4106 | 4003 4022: -0.06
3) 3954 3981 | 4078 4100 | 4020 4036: -0.19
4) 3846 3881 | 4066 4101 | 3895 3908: 0.06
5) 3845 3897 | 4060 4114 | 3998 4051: -0.11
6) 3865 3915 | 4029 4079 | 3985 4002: -0.04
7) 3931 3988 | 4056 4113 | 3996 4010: -0.13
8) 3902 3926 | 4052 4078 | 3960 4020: 0.09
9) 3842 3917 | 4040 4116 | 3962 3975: 0.42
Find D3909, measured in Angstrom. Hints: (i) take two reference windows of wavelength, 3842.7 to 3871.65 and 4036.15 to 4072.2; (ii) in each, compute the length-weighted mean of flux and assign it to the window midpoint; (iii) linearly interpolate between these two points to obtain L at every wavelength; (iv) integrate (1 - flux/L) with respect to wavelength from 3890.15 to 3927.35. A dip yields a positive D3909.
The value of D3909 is 2.9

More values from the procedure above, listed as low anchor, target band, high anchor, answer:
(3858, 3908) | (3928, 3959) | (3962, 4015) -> 0.76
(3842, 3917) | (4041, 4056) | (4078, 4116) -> -2.70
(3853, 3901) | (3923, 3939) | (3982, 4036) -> 2.87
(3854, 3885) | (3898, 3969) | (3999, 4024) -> 7.56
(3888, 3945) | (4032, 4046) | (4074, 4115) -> -1.90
